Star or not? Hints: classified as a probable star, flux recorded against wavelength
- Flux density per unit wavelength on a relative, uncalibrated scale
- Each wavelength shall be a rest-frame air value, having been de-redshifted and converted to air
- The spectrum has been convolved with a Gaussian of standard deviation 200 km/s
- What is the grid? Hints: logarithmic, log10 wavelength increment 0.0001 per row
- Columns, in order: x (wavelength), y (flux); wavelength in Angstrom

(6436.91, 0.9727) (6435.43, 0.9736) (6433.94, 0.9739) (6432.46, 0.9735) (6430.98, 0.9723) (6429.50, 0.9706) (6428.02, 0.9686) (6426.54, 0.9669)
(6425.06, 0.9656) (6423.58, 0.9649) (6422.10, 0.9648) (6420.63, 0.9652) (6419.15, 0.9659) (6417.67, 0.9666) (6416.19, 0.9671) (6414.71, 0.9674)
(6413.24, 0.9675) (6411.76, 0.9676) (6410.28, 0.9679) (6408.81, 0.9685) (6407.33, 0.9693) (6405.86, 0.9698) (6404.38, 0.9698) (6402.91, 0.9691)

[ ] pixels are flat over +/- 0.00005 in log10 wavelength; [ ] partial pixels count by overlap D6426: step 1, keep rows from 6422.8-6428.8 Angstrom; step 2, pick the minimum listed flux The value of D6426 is 0.9649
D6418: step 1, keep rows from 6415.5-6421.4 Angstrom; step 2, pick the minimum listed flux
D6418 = 0.9652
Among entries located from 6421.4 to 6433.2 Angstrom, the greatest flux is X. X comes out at 0.9735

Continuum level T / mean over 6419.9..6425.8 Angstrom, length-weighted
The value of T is 0.966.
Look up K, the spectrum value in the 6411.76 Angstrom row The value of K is 0.9676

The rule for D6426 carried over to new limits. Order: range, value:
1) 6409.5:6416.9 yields 0.9671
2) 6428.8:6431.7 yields 0.9706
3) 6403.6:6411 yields 0.9679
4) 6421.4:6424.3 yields 0.9648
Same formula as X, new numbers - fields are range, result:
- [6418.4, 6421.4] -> 0.9659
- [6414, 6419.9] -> 0.9674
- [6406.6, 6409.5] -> 0.9693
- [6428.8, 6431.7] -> 0.9723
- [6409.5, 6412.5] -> 0.9679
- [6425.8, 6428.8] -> 0.9686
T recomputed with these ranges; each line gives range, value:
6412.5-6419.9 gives 0.966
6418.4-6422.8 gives 0.966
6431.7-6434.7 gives 0.972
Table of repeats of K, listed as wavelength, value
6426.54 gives 0.9669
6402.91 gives 0.9691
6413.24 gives 0.9675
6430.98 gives 0.9723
